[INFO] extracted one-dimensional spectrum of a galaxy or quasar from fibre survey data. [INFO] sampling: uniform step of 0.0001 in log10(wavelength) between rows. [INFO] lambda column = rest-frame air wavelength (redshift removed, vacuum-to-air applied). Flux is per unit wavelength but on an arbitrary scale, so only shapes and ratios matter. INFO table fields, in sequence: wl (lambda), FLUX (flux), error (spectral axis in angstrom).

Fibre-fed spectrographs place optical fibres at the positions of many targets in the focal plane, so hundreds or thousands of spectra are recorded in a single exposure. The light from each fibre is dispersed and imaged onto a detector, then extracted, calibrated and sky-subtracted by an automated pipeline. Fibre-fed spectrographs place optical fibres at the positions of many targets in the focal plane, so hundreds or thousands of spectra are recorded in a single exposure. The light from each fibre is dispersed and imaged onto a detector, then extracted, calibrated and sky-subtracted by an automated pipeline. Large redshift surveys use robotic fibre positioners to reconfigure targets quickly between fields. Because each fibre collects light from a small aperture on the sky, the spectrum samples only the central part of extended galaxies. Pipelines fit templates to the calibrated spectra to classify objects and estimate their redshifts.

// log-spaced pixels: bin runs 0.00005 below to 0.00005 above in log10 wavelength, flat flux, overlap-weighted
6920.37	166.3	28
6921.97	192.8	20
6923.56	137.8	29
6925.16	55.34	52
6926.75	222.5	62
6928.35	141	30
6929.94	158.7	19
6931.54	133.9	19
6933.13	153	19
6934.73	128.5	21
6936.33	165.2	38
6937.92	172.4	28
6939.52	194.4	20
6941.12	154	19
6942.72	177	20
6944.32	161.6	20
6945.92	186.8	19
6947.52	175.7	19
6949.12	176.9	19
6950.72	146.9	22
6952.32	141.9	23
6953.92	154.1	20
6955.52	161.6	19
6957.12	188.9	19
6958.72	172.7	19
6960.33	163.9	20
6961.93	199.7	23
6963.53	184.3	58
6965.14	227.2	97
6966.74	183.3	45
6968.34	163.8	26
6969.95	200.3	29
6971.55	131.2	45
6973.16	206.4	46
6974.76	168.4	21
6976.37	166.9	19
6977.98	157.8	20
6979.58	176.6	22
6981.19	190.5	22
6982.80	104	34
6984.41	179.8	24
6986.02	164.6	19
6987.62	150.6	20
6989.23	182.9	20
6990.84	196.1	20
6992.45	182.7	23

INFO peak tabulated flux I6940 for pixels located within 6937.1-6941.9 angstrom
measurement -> 194.4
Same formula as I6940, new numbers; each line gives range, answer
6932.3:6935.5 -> 153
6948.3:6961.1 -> 188.9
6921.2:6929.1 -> 222.5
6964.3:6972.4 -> 227.2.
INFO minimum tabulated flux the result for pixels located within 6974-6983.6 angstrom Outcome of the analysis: 104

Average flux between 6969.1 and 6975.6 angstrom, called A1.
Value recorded 176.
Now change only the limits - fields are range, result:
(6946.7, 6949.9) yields 176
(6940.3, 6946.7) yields 170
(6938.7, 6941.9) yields 174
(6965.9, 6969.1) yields 175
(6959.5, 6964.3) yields 183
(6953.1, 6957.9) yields 168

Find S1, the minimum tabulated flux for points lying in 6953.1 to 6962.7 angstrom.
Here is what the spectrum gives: 154.1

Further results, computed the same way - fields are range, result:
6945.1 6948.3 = 175.7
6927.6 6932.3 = 133.9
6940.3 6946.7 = 154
